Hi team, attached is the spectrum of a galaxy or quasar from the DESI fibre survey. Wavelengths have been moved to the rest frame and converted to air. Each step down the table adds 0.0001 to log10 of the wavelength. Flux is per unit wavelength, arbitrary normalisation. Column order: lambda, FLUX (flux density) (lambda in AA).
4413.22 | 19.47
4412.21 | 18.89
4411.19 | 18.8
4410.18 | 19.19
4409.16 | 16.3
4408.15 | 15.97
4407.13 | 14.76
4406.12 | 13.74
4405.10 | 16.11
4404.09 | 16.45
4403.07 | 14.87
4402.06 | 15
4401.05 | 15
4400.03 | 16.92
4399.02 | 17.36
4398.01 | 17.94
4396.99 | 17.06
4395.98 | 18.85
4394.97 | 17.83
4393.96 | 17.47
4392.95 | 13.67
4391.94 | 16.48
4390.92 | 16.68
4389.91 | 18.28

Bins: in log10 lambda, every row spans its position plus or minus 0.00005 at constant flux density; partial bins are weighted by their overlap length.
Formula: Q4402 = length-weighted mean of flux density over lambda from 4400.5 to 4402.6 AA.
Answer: 15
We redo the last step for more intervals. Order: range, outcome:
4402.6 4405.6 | 15.8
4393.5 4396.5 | 18.1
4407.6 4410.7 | 17.1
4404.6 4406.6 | 14.9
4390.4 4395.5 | 16.4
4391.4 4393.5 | 15.1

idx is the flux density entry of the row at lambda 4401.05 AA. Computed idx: 15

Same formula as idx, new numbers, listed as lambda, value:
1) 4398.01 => 17.94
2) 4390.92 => 16.68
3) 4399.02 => 17.36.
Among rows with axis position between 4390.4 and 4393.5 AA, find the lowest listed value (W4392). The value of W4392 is 13.67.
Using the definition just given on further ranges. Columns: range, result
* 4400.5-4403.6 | 14.87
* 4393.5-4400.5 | 16.92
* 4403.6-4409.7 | 13.74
